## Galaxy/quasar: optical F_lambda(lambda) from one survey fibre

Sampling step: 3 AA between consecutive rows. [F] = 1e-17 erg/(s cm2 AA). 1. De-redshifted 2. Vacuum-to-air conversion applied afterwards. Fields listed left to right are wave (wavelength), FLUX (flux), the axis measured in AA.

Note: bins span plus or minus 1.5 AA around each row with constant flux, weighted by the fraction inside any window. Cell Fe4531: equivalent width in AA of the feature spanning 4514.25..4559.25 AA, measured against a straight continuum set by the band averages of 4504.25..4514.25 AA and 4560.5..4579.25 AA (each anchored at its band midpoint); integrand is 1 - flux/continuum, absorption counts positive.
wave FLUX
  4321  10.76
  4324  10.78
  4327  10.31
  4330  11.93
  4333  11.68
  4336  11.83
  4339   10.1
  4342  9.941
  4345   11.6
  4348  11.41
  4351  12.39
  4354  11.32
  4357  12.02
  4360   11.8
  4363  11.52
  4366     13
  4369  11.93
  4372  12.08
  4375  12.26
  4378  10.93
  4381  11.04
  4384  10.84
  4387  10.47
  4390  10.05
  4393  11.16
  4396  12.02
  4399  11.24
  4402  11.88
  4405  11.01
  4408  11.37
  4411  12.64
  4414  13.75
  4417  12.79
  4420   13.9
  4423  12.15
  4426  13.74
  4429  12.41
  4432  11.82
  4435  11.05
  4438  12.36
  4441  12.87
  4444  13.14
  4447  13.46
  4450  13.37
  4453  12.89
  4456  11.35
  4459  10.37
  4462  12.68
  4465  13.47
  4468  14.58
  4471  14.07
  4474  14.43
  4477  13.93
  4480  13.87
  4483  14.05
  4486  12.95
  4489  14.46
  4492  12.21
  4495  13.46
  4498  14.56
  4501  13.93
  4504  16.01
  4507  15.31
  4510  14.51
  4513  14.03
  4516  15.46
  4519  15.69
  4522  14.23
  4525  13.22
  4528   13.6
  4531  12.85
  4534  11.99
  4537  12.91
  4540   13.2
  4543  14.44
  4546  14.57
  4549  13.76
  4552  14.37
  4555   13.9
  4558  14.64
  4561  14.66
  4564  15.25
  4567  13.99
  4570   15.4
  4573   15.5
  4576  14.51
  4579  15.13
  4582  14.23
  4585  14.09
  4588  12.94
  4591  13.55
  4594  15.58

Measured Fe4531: 2.8 AA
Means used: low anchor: 14.8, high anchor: 14.9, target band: 13.9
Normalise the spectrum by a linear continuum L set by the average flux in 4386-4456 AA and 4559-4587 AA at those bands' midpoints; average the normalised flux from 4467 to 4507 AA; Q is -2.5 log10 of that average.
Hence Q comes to -0.061 mag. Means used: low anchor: 12.2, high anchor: 14.7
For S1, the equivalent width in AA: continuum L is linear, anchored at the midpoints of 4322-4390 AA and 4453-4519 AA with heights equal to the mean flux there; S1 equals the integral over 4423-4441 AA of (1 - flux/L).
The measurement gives 0.7 AA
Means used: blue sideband 11.4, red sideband 13.8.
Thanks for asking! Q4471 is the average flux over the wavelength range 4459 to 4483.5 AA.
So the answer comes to 13.7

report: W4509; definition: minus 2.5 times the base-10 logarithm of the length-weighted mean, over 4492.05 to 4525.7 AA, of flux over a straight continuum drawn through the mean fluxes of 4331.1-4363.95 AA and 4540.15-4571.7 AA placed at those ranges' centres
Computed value -0.06 mag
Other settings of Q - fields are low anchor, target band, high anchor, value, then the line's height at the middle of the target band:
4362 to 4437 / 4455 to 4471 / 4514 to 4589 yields 0.016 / 12.8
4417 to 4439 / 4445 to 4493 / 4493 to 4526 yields 0.023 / 13.5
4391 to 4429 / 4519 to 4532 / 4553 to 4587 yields 0.017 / 14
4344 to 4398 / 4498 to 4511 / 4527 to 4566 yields -0.124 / 13.3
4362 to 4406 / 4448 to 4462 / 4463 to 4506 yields 0.096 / 13.2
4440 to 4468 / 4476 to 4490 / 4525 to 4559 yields -0.065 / 13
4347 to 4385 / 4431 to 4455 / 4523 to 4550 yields -0.010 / 12.5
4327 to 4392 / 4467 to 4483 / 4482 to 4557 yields -0.070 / 13.3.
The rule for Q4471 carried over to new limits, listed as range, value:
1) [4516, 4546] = 13.7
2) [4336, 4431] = 11.8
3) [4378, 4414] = 11.3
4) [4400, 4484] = 12.8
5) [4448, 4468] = 12.5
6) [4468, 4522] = 14.3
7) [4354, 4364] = 11.7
